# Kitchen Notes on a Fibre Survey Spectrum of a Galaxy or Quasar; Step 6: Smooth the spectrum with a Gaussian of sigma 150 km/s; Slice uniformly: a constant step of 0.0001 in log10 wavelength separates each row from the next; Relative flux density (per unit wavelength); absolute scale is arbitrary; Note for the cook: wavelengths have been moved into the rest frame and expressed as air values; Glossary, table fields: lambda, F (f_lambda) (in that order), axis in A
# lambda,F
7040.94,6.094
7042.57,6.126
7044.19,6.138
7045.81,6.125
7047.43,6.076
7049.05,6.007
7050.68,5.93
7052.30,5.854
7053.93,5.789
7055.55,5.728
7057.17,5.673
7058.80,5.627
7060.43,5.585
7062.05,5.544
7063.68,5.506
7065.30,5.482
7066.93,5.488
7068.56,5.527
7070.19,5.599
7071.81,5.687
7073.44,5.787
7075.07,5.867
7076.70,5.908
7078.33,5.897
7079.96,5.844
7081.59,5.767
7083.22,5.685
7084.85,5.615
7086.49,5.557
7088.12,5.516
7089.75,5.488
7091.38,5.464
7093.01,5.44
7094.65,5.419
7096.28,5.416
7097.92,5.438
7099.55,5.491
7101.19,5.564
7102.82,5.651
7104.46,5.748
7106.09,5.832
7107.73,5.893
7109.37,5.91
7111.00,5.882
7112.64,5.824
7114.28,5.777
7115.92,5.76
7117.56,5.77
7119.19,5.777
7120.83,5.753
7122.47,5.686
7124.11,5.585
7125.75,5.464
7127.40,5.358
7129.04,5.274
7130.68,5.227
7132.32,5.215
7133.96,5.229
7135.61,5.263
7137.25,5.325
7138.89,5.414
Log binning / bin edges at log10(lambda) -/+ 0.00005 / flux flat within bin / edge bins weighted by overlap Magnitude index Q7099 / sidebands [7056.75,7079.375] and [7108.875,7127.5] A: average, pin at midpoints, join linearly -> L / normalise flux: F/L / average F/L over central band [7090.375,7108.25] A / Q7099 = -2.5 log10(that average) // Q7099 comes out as 0.02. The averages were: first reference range 5.66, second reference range 5.72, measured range 5.57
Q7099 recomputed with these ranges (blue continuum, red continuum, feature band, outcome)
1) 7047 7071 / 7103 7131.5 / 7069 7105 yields 0.011 mag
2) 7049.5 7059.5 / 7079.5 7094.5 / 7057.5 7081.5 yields 0.003 mag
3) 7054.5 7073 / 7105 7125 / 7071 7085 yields -0.027 mag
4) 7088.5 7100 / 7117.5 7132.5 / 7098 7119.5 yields -0.052 mag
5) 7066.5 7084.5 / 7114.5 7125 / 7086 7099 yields 0.051 mag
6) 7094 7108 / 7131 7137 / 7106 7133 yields -0.048 mag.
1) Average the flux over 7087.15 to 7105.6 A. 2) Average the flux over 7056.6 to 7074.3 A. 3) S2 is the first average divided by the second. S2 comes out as 0.99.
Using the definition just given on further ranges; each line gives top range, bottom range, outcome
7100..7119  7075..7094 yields 1.02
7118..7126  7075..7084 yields 0.97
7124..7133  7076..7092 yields 0.94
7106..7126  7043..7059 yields 0.98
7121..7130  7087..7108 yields 0.99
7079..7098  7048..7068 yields 0.98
